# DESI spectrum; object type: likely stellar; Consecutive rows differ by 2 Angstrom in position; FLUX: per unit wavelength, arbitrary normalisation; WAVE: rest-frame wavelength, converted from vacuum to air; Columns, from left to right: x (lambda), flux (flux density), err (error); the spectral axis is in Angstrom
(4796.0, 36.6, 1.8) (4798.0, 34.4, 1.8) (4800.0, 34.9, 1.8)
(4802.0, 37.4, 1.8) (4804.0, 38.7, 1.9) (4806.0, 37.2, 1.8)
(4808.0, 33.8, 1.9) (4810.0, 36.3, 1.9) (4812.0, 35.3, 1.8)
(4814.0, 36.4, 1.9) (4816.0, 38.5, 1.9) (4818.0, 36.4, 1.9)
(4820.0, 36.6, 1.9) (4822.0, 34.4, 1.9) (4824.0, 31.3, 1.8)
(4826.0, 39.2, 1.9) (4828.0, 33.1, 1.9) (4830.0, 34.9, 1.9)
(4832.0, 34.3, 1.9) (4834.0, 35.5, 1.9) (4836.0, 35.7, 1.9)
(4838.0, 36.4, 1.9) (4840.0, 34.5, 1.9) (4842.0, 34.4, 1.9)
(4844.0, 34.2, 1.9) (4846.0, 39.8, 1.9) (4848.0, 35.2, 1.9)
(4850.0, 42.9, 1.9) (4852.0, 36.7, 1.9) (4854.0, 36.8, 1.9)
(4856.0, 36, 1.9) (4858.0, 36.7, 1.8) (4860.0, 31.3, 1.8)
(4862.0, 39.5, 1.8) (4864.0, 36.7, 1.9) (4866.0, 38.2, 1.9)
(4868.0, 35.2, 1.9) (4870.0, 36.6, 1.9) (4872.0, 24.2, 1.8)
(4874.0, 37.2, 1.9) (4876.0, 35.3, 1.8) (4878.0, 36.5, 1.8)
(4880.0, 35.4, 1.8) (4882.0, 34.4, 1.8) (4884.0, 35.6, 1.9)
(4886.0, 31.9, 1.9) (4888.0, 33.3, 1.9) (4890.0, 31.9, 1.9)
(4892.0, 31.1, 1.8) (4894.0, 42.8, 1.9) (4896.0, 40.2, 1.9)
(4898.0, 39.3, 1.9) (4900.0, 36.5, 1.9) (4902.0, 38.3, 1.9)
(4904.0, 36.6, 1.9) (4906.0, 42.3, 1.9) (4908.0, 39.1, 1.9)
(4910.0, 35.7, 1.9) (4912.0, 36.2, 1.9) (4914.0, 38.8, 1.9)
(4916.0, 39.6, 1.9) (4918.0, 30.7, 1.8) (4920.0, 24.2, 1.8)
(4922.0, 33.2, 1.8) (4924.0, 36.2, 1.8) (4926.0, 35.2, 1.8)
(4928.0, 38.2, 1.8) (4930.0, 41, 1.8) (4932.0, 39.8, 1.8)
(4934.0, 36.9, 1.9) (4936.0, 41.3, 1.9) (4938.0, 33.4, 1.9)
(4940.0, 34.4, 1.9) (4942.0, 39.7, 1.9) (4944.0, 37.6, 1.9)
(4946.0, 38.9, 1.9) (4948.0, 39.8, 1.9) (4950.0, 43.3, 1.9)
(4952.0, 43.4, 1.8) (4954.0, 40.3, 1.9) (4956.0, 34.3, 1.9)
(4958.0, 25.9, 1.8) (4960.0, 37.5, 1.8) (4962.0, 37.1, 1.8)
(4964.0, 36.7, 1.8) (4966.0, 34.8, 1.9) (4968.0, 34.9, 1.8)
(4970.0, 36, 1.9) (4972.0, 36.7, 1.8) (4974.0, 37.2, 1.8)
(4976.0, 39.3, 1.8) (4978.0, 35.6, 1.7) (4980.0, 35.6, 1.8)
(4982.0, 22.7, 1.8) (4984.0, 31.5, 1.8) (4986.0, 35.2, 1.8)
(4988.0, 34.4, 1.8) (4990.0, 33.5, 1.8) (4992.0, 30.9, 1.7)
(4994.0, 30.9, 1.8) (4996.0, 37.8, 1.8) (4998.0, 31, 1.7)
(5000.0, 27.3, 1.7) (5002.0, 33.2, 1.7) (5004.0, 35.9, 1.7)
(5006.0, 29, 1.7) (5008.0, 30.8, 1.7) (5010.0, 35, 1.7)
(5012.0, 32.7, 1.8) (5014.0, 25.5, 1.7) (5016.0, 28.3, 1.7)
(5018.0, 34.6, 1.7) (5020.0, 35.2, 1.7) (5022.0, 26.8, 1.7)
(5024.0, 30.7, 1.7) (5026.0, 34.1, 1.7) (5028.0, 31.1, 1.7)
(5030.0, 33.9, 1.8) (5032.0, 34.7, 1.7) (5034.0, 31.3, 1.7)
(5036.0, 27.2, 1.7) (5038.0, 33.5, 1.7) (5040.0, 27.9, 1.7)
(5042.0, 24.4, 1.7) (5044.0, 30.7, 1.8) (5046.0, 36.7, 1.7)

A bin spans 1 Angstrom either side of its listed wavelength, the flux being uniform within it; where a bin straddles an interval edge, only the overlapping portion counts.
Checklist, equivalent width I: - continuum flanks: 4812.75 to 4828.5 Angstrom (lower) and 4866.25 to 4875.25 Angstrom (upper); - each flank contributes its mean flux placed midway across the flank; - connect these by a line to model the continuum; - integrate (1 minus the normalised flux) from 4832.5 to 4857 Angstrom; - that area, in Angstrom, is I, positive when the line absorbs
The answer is -1.16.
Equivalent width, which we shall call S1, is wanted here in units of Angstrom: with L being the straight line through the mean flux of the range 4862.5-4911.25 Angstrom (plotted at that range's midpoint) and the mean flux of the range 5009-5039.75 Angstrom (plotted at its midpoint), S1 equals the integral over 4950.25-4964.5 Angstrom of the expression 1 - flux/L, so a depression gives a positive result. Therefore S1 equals -1.3 Angstrom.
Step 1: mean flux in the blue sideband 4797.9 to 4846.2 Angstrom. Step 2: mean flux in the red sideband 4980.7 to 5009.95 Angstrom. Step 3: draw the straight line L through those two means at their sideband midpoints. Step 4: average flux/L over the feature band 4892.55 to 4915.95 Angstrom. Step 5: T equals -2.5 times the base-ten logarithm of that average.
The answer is -0.14 mag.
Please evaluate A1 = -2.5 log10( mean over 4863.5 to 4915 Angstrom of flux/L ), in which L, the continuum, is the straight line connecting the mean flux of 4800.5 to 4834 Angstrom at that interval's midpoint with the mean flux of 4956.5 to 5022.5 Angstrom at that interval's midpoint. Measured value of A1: -0.044 mag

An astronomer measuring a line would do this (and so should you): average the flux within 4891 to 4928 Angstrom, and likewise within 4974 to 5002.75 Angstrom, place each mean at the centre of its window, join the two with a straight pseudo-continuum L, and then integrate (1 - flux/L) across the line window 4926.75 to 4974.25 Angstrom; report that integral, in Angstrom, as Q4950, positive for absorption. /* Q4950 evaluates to -3.8 Angstrom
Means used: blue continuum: 36.5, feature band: 37.5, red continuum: 32.9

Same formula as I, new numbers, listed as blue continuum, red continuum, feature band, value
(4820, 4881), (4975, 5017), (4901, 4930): -1.78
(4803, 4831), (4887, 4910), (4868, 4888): 1.53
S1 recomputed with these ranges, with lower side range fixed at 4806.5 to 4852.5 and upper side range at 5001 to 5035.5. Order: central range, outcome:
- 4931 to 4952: -3.3 Angstrom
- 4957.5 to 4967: -0.5 Angstrom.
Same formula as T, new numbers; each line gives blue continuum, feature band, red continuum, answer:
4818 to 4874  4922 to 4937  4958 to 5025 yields -0.12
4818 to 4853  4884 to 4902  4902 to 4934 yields 0.01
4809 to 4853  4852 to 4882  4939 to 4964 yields 0.03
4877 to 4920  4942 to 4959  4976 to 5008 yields -0.12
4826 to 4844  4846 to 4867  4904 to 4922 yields -0.06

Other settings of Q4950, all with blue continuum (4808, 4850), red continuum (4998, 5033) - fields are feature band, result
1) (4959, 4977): -2.2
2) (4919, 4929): 0.1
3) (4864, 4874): 0.2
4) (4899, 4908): -1.2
